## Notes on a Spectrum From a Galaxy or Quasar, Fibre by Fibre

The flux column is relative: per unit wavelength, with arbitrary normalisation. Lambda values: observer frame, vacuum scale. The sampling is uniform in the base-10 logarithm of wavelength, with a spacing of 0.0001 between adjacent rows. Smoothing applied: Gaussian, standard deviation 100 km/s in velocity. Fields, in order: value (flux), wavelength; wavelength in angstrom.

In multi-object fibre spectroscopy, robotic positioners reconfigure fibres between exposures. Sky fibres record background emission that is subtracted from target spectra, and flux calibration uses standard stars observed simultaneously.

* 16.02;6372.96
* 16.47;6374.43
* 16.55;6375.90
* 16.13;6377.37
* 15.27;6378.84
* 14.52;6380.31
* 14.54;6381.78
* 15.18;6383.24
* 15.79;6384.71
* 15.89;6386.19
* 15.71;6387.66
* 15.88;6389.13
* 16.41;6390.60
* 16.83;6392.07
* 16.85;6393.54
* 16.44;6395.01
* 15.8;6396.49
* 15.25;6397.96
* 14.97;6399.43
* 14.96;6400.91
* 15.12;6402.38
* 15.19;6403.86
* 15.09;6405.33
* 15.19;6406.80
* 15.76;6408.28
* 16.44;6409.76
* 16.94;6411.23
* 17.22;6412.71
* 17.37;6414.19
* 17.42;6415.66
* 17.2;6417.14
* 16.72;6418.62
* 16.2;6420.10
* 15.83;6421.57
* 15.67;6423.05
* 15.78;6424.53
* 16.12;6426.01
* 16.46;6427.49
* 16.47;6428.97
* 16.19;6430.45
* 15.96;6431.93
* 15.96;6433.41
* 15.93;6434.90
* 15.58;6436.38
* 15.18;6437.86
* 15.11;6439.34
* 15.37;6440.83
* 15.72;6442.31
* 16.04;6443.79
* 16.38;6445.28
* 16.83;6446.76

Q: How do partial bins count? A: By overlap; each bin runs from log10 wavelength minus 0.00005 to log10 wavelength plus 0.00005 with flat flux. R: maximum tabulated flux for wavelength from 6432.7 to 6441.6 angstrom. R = 15.96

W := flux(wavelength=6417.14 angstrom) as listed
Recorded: 17.2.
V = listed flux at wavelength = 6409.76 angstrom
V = 16.44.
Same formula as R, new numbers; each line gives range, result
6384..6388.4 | 15.89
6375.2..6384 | 16.55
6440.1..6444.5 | 16.04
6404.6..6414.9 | 17.37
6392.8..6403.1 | 16.85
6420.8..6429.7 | 16.47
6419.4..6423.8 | 16.2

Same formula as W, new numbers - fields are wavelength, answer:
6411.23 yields 16.94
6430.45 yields 16.19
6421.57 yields 15.83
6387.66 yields 15.71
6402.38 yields 15.12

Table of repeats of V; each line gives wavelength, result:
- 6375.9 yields 16.55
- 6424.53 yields 15.78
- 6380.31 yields 14.52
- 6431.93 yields 15.96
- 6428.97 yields 16.47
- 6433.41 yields 15.96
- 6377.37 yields 16.13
